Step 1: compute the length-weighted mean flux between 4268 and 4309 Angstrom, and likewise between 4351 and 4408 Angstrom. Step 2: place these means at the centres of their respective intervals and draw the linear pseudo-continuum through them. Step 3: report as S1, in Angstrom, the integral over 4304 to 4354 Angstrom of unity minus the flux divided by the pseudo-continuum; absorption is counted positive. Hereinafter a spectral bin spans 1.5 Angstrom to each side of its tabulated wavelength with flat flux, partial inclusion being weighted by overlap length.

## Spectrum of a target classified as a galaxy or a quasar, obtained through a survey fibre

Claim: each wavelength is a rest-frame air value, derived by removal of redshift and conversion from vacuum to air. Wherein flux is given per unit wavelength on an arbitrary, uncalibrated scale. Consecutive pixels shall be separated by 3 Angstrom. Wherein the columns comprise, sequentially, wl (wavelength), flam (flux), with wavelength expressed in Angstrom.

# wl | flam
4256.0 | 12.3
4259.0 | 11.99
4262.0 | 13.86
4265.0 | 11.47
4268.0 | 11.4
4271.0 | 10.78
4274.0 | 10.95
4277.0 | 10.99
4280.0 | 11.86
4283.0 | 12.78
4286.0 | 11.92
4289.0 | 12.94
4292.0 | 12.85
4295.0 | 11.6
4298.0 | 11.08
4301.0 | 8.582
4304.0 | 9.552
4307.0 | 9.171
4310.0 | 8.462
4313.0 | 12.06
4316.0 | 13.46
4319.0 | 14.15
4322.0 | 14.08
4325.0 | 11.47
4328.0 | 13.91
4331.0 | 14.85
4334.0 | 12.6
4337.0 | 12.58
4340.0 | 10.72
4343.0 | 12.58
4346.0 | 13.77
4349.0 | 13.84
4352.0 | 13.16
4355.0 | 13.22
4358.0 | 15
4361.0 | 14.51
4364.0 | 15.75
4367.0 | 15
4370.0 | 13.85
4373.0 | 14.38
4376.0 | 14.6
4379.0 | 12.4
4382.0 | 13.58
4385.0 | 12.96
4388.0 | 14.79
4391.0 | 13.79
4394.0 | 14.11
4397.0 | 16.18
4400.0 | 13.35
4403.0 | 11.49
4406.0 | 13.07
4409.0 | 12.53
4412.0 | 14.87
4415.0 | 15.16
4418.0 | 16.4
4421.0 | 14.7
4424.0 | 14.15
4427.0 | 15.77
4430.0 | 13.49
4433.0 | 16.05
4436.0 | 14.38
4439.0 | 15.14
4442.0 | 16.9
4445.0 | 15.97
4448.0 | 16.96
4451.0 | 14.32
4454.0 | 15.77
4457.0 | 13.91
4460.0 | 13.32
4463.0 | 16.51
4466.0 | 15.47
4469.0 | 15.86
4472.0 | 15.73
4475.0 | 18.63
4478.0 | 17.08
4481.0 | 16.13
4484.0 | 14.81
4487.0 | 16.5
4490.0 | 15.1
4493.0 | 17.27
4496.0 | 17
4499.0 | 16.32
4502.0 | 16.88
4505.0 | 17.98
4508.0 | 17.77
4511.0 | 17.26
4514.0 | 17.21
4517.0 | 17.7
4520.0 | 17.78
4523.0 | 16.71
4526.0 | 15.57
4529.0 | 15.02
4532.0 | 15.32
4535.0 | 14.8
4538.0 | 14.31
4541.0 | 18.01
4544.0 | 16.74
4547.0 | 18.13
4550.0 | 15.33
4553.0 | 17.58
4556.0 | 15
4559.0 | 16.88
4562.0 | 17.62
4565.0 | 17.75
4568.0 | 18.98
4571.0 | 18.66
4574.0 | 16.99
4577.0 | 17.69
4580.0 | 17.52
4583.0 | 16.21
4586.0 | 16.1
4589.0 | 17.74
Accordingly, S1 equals -0.27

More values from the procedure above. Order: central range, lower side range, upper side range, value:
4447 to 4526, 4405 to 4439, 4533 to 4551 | -4.42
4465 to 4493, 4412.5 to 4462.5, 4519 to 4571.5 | -0.87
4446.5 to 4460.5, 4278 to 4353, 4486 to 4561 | 0.11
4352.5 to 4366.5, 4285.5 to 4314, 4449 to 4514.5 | -2.22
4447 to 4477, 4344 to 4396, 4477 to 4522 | 0.74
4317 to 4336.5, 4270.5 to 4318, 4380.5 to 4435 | -2.21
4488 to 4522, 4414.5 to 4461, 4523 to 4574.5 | -2.22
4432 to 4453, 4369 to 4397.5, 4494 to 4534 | -0.56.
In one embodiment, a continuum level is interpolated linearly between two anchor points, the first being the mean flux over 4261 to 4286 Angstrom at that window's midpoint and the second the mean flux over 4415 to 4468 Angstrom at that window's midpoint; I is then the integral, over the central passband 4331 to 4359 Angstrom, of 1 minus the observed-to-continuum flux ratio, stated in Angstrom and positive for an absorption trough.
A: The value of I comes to 0.2 Angstrom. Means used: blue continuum 11.7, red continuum 15.3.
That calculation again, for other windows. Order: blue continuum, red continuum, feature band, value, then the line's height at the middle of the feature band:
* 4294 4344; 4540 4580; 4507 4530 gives -0.7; 16.4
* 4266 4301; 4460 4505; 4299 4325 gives 2.3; 12.3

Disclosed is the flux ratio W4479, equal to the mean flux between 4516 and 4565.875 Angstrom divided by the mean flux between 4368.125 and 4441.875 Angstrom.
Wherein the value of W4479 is 1.15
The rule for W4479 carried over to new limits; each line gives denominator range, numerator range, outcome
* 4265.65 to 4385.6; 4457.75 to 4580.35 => 1.32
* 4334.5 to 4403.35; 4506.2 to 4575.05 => 1.22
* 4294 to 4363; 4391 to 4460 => 1.19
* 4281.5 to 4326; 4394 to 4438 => 1.24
